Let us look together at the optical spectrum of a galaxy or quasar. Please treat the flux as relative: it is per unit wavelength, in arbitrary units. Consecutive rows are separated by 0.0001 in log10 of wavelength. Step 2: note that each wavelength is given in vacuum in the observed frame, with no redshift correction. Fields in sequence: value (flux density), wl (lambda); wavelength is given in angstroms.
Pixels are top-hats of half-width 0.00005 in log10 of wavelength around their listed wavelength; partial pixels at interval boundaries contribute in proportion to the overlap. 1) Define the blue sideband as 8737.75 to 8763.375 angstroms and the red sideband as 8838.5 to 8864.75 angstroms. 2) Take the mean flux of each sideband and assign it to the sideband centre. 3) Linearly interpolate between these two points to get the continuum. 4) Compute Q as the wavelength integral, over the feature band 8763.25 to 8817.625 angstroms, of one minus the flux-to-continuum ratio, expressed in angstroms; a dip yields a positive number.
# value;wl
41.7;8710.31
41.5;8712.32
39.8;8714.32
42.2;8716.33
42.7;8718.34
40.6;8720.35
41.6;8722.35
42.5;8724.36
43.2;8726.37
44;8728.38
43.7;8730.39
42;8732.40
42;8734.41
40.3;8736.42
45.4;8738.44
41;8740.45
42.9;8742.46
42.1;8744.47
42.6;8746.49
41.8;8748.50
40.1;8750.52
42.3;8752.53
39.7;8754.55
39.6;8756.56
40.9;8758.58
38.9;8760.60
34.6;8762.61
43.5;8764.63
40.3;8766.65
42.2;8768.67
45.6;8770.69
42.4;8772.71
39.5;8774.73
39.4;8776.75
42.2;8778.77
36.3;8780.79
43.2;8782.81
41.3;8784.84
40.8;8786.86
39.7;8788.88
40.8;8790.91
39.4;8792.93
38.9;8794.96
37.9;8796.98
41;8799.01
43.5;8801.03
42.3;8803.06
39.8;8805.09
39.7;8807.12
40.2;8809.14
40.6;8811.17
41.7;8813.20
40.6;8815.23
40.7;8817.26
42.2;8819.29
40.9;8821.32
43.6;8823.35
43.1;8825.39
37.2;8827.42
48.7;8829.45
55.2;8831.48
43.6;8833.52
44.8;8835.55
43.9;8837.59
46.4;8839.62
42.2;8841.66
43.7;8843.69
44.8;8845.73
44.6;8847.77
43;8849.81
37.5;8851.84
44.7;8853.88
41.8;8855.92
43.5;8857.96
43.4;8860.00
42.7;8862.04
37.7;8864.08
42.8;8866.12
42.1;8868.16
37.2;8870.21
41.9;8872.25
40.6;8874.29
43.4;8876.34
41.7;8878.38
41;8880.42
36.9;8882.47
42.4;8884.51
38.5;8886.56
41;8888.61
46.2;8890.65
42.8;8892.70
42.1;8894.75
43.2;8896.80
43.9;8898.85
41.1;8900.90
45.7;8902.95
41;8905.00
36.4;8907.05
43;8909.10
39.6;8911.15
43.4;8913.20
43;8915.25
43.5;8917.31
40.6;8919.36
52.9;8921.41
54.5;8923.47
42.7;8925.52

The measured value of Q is 1.1 angstroms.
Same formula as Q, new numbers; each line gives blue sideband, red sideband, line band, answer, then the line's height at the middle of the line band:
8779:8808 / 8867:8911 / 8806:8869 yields -2.98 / 40.9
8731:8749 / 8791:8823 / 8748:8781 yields 0.85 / 41.7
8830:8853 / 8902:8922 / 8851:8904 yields 2.24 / 43.6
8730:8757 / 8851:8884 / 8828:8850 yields -2.18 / 41.4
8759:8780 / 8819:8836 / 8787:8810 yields 1.25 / 42.6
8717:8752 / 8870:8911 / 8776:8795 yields 0.79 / 42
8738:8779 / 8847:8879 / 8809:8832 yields -0.66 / 41.5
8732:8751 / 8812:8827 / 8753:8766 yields 0.71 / 42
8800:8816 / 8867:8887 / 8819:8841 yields -1.95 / 40.9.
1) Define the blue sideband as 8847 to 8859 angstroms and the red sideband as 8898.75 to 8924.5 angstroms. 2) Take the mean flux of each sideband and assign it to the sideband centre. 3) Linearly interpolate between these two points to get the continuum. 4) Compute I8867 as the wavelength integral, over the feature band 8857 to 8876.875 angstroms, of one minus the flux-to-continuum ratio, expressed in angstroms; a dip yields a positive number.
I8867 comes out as 0.6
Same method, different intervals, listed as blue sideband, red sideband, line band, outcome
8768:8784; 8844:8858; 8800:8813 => 0.3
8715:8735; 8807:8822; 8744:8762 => 0.5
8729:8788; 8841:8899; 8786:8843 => -0.7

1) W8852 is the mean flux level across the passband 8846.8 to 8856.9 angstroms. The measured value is 42.3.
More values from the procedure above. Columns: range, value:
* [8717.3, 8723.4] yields 41.7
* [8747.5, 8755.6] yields 41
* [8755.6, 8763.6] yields 38.5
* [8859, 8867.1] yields 41.7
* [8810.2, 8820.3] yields 41.2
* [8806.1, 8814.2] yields 40.6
